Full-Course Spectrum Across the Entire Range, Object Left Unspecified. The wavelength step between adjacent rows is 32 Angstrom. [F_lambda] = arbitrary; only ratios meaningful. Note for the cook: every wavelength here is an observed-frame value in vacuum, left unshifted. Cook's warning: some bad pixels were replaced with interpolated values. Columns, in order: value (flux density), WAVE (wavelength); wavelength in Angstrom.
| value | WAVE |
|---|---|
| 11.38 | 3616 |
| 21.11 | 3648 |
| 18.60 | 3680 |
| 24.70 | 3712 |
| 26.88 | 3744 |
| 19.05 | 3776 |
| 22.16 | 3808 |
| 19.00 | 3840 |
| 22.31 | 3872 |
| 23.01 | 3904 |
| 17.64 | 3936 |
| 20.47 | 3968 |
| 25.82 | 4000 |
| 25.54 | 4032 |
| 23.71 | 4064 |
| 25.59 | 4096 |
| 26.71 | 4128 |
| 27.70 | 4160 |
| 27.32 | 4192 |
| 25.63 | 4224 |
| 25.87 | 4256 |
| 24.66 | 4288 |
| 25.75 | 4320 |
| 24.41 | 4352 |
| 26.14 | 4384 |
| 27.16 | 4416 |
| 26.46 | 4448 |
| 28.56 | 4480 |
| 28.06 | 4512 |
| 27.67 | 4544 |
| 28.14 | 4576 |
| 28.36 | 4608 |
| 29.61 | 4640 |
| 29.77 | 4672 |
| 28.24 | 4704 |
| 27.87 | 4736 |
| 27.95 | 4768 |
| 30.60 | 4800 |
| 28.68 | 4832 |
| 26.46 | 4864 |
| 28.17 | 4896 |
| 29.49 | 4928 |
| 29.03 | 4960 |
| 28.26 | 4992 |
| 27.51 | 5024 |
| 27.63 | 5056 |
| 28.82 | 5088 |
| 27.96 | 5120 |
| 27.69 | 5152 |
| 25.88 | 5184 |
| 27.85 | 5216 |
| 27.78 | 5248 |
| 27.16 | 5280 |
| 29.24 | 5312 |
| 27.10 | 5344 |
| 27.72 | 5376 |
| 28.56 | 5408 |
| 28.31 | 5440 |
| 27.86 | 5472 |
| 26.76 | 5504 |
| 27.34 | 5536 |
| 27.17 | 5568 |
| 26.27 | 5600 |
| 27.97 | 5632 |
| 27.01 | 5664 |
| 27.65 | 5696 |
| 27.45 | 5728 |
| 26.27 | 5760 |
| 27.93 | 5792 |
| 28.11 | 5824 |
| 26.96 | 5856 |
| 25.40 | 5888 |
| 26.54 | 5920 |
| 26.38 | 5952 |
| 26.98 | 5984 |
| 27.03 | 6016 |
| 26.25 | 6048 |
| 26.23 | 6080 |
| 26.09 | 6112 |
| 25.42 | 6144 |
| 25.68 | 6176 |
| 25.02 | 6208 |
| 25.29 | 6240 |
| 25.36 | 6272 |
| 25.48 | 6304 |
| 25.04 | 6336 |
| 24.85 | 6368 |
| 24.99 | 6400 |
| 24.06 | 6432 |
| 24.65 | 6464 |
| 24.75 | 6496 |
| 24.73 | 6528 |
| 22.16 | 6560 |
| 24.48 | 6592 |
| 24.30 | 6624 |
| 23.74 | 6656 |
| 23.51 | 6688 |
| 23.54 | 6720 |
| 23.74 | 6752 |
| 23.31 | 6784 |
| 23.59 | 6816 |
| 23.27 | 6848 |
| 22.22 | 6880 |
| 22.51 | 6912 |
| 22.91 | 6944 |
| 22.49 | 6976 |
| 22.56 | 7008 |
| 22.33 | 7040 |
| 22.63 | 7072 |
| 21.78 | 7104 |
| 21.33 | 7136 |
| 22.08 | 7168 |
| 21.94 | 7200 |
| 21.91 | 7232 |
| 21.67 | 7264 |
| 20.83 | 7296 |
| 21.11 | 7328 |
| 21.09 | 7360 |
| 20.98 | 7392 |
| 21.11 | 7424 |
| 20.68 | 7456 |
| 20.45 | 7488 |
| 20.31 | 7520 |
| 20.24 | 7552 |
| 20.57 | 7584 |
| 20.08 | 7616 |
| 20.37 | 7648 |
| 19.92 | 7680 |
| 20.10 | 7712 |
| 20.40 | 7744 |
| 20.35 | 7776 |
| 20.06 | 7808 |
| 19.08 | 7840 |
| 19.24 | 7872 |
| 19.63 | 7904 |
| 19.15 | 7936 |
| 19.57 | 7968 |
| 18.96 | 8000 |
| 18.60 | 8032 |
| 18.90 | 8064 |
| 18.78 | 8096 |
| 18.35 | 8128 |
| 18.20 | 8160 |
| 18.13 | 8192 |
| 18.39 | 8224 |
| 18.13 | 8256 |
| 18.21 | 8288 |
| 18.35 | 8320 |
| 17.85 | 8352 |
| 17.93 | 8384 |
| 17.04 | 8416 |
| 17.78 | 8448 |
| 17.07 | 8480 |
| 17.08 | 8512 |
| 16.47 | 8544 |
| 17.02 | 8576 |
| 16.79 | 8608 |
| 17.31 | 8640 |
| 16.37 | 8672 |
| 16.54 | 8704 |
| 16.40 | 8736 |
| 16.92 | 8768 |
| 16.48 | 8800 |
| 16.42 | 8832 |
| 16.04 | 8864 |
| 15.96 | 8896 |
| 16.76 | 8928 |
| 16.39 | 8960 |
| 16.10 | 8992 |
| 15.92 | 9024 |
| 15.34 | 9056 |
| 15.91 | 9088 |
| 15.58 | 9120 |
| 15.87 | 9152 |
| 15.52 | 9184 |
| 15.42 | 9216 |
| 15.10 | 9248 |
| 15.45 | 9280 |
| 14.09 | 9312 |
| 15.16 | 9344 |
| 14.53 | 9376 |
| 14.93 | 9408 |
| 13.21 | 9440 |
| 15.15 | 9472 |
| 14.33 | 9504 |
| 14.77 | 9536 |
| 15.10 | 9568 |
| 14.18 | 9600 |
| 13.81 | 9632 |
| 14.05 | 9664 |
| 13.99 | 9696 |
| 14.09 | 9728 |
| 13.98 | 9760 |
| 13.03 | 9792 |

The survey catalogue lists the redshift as 0.00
